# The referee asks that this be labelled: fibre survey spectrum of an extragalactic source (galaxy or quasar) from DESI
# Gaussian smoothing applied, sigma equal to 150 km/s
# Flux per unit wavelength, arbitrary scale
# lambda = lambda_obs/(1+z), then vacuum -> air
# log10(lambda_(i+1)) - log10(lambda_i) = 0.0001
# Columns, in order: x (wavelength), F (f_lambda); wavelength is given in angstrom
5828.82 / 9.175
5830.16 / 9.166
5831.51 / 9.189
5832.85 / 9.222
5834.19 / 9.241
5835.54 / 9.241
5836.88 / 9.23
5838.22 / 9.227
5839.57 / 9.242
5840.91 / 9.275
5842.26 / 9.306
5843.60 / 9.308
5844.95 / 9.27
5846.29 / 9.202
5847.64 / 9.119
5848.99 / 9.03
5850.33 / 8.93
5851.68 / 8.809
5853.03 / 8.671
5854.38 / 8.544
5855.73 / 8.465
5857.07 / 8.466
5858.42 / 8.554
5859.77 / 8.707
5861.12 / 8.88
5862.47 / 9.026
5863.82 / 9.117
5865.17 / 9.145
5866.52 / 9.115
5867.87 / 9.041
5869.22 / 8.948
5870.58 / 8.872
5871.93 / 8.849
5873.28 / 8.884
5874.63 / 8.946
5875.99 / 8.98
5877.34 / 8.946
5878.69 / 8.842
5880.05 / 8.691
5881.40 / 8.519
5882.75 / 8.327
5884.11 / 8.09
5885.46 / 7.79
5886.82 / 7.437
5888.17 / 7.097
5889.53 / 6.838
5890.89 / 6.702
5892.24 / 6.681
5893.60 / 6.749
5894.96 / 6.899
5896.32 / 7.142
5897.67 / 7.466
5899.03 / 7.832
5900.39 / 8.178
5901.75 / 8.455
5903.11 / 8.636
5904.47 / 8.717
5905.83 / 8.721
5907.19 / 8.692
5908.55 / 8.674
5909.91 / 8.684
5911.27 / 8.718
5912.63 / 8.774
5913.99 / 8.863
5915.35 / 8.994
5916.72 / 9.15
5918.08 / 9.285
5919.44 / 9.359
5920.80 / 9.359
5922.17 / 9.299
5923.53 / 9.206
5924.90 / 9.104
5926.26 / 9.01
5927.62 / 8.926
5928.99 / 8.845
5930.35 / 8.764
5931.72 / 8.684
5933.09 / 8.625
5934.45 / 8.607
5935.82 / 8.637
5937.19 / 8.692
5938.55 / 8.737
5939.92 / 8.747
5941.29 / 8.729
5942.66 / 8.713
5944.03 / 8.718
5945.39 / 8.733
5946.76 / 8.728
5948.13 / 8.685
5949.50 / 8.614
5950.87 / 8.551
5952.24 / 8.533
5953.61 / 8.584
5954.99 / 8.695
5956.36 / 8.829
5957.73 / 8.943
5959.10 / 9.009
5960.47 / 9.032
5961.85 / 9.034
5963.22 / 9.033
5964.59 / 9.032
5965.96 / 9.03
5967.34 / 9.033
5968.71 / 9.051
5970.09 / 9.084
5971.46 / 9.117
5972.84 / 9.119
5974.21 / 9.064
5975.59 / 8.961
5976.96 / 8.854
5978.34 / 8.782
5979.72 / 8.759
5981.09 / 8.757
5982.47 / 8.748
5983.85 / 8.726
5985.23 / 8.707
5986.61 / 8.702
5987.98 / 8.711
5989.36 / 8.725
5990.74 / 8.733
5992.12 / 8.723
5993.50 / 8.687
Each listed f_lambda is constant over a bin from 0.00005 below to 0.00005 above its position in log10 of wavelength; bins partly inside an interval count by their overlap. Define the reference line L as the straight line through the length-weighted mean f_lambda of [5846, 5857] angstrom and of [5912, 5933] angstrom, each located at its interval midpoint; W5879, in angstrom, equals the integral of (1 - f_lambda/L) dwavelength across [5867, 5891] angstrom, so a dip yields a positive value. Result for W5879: 1.4 angstrom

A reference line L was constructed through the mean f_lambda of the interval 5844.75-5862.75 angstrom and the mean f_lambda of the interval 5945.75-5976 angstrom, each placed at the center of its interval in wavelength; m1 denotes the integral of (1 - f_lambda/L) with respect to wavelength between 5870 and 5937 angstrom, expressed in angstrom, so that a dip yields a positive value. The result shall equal 3.1 angstrom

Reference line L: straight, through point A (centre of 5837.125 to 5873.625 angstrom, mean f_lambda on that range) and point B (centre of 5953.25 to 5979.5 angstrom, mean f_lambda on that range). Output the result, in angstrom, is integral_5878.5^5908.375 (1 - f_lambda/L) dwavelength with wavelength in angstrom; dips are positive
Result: 3.8 angstrom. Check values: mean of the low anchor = 8.97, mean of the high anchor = 8.96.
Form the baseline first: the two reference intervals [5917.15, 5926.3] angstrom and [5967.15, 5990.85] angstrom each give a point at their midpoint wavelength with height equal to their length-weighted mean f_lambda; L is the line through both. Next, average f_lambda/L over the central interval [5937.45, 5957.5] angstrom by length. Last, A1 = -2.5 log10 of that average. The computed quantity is 0.047 mag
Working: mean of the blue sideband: 9.25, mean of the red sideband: 8.87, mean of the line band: 8.69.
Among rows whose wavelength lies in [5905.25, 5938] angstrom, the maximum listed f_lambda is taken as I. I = 9.359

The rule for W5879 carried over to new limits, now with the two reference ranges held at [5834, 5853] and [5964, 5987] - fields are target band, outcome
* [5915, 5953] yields 0.6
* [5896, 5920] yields 1.2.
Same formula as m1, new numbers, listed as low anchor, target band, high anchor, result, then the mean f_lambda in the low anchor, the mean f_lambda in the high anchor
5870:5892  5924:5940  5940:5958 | -0.4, 8.21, 8.69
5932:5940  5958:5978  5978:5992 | -0.7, 8.67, 8.73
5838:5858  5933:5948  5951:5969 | 0.4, 8.98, 8.9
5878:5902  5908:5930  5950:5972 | -2.3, 7.64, 8.91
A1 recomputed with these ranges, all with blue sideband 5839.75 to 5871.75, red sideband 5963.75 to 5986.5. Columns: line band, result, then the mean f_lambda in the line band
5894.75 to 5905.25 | 0.12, 7.97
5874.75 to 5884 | 0.03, 8.69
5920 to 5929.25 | -0.02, 9.12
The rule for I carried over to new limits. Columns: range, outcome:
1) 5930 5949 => 8.764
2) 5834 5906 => 9.308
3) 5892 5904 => 8.636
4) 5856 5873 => 9.145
